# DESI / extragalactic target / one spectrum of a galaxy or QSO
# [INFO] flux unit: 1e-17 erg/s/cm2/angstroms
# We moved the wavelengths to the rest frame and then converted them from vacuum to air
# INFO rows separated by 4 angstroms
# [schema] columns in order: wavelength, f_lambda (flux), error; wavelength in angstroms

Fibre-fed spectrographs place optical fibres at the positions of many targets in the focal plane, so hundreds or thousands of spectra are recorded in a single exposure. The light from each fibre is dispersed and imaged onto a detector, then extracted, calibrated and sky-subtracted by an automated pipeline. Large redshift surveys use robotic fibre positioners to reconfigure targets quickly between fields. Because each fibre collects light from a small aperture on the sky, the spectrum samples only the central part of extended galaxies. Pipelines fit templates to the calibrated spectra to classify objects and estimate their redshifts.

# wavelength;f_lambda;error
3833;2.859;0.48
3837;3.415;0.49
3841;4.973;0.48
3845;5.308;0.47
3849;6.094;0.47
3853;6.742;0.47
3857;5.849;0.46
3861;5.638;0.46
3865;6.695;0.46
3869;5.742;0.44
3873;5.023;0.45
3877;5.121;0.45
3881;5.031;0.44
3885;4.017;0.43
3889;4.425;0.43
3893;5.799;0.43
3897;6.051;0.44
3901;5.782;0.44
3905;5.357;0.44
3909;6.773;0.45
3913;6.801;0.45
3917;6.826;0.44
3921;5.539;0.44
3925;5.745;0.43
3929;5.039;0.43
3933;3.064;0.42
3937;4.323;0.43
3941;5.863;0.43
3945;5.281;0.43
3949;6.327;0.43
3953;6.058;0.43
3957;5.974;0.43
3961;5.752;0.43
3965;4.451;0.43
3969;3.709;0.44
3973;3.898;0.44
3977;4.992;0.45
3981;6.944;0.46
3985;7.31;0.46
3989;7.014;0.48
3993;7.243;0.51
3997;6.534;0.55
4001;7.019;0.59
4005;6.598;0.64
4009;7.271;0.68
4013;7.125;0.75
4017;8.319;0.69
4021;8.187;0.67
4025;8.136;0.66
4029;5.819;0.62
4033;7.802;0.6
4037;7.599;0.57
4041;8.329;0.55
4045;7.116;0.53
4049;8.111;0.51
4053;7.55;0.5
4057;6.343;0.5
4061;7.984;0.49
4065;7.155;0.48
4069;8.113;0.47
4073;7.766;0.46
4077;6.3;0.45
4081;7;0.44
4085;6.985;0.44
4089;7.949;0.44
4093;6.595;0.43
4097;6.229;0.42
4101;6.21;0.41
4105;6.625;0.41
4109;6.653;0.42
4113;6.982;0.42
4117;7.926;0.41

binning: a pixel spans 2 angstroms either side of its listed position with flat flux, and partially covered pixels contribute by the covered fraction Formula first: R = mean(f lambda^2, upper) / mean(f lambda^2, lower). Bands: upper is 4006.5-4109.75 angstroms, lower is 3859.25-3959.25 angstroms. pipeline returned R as 1.4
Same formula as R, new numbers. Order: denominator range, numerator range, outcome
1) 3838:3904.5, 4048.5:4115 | 1.43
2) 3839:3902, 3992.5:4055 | 1.46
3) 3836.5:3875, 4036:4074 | 1.49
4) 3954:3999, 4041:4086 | 1.32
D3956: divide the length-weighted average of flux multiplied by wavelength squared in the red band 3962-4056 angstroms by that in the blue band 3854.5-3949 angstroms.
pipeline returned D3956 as 1.3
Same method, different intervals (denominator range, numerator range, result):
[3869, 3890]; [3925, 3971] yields 1.09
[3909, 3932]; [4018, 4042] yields 1.36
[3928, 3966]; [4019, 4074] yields 1.52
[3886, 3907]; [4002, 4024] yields 1.47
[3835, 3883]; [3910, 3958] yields 1.06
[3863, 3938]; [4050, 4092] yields 1.46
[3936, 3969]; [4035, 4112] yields 1.41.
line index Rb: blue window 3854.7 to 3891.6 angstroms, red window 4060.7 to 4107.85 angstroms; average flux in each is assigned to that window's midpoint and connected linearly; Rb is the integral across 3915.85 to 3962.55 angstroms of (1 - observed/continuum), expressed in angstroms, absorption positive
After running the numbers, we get 3.11 angstroms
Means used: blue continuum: 5.3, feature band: 5.46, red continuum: 7.04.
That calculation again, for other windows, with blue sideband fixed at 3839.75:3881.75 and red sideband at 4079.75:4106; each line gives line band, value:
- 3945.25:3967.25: 1.7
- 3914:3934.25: 2.0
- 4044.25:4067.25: -2.7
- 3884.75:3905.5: 1.8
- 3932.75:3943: 2.4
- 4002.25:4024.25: -3.8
